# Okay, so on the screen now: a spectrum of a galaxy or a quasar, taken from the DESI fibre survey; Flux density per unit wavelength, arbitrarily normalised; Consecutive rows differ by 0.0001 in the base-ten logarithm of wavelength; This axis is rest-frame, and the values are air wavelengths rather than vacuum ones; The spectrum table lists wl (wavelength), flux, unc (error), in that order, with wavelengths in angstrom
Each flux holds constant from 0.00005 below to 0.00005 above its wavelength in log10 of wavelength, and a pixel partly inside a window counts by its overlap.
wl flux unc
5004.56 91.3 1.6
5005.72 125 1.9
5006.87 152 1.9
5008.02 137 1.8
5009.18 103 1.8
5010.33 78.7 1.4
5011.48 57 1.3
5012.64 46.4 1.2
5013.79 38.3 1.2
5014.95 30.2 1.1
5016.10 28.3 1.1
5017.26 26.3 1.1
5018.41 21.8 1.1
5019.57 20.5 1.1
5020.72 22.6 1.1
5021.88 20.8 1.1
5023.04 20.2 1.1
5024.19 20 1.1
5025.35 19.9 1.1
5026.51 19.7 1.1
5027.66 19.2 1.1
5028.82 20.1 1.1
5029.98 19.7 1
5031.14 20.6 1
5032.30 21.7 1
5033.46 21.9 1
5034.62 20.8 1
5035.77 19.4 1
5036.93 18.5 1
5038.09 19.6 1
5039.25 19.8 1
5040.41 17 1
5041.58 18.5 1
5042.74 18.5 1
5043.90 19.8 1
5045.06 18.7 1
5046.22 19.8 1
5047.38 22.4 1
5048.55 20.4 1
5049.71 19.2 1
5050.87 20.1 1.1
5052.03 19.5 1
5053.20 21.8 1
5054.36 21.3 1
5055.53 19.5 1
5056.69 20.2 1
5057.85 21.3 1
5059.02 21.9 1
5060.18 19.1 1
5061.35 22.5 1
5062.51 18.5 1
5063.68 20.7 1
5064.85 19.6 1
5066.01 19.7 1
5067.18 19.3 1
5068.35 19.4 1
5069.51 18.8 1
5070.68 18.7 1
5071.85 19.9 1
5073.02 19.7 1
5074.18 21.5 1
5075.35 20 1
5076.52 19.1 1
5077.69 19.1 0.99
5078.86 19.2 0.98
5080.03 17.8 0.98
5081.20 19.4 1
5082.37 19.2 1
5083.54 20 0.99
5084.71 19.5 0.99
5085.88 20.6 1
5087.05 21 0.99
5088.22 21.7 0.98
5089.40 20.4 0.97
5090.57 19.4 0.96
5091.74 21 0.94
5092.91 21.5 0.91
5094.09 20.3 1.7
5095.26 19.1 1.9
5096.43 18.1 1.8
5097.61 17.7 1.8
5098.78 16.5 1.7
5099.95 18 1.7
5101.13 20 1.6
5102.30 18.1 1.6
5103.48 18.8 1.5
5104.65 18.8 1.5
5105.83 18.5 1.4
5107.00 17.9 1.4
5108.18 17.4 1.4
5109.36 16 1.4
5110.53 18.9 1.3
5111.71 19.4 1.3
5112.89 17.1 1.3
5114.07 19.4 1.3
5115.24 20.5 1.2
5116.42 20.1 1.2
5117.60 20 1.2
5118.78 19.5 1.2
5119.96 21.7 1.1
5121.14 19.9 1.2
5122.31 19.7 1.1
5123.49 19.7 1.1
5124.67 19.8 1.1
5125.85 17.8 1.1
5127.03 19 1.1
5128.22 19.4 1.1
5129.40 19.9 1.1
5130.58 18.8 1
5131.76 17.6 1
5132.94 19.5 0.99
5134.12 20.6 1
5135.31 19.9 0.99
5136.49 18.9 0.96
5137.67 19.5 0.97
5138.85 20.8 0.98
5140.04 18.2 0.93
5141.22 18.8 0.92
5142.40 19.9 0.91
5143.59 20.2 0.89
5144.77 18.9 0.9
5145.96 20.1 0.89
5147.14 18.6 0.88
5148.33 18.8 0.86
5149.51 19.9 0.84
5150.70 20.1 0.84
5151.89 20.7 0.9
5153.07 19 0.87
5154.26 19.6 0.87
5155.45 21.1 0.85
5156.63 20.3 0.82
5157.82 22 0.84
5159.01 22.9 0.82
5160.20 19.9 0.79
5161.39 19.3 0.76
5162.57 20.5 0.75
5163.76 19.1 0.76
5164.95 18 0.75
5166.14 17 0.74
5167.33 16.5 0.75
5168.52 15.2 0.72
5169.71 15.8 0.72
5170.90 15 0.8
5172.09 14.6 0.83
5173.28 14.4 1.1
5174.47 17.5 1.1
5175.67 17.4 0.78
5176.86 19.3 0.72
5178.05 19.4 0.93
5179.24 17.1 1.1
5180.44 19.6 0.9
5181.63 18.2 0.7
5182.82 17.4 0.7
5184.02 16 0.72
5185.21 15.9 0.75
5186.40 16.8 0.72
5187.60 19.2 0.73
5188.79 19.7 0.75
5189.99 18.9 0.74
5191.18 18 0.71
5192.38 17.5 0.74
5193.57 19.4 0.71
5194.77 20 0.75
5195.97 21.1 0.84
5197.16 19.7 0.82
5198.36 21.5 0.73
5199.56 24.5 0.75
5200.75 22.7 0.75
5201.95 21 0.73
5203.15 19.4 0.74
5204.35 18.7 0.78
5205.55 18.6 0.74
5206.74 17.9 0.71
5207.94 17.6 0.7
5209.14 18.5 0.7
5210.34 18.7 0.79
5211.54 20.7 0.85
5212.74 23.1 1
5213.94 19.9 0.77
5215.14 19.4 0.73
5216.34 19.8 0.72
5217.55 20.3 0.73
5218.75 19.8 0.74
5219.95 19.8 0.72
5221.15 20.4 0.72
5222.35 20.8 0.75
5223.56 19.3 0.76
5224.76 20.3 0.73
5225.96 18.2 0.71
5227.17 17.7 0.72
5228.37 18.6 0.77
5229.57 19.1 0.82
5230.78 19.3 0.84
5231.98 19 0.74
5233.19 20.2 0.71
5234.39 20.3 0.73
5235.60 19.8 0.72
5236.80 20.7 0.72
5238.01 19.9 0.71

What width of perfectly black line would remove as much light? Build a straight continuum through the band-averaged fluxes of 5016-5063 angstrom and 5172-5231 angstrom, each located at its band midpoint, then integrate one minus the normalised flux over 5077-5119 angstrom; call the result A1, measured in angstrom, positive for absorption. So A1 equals 1.7 angstrom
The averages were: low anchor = 20.4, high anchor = 19.1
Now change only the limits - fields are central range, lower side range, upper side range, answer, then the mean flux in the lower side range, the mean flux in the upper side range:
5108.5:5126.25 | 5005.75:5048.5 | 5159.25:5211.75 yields 4.3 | 34.8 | 18.5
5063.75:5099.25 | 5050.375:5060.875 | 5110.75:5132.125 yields 0.9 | 20.5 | 19.4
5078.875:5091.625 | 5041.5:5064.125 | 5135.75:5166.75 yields 0.1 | 20.2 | 19.7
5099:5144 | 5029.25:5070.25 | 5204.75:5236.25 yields 1.5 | 20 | 19.5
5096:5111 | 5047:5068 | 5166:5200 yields 1.1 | 20.4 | 18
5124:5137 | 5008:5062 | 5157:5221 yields 1.6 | 26.8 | 18.9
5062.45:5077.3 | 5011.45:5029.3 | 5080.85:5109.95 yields 1.3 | 26.1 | 19.2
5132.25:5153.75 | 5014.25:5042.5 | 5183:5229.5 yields 0.5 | 21.2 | 19.4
